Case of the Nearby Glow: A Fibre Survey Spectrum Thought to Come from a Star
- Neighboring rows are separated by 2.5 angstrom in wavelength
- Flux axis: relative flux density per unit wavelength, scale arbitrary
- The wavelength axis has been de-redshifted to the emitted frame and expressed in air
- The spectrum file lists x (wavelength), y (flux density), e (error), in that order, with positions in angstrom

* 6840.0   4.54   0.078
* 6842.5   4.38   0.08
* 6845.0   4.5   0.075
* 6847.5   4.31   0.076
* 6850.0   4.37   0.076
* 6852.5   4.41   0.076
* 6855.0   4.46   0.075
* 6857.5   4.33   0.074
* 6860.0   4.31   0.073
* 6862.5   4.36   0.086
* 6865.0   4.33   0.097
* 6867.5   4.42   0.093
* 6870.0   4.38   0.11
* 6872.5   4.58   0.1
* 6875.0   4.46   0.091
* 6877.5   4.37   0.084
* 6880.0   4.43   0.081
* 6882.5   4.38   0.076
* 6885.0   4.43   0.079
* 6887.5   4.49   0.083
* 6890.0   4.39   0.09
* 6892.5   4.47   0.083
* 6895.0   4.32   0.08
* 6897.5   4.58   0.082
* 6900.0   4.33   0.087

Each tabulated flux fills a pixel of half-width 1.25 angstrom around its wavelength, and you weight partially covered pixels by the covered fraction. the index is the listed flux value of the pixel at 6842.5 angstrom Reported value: 4.38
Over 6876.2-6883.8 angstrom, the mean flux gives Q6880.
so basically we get 4.39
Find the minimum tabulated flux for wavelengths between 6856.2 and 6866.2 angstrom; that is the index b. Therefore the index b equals 4.31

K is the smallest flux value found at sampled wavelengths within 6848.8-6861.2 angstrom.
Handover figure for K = 4.31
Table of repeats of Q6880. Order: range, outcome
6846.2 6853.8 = 4.36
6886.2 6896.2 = 4.42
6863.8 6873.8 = 4.43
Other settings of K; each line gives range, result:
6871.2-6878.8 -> 4.37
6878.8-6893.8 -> 4.38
